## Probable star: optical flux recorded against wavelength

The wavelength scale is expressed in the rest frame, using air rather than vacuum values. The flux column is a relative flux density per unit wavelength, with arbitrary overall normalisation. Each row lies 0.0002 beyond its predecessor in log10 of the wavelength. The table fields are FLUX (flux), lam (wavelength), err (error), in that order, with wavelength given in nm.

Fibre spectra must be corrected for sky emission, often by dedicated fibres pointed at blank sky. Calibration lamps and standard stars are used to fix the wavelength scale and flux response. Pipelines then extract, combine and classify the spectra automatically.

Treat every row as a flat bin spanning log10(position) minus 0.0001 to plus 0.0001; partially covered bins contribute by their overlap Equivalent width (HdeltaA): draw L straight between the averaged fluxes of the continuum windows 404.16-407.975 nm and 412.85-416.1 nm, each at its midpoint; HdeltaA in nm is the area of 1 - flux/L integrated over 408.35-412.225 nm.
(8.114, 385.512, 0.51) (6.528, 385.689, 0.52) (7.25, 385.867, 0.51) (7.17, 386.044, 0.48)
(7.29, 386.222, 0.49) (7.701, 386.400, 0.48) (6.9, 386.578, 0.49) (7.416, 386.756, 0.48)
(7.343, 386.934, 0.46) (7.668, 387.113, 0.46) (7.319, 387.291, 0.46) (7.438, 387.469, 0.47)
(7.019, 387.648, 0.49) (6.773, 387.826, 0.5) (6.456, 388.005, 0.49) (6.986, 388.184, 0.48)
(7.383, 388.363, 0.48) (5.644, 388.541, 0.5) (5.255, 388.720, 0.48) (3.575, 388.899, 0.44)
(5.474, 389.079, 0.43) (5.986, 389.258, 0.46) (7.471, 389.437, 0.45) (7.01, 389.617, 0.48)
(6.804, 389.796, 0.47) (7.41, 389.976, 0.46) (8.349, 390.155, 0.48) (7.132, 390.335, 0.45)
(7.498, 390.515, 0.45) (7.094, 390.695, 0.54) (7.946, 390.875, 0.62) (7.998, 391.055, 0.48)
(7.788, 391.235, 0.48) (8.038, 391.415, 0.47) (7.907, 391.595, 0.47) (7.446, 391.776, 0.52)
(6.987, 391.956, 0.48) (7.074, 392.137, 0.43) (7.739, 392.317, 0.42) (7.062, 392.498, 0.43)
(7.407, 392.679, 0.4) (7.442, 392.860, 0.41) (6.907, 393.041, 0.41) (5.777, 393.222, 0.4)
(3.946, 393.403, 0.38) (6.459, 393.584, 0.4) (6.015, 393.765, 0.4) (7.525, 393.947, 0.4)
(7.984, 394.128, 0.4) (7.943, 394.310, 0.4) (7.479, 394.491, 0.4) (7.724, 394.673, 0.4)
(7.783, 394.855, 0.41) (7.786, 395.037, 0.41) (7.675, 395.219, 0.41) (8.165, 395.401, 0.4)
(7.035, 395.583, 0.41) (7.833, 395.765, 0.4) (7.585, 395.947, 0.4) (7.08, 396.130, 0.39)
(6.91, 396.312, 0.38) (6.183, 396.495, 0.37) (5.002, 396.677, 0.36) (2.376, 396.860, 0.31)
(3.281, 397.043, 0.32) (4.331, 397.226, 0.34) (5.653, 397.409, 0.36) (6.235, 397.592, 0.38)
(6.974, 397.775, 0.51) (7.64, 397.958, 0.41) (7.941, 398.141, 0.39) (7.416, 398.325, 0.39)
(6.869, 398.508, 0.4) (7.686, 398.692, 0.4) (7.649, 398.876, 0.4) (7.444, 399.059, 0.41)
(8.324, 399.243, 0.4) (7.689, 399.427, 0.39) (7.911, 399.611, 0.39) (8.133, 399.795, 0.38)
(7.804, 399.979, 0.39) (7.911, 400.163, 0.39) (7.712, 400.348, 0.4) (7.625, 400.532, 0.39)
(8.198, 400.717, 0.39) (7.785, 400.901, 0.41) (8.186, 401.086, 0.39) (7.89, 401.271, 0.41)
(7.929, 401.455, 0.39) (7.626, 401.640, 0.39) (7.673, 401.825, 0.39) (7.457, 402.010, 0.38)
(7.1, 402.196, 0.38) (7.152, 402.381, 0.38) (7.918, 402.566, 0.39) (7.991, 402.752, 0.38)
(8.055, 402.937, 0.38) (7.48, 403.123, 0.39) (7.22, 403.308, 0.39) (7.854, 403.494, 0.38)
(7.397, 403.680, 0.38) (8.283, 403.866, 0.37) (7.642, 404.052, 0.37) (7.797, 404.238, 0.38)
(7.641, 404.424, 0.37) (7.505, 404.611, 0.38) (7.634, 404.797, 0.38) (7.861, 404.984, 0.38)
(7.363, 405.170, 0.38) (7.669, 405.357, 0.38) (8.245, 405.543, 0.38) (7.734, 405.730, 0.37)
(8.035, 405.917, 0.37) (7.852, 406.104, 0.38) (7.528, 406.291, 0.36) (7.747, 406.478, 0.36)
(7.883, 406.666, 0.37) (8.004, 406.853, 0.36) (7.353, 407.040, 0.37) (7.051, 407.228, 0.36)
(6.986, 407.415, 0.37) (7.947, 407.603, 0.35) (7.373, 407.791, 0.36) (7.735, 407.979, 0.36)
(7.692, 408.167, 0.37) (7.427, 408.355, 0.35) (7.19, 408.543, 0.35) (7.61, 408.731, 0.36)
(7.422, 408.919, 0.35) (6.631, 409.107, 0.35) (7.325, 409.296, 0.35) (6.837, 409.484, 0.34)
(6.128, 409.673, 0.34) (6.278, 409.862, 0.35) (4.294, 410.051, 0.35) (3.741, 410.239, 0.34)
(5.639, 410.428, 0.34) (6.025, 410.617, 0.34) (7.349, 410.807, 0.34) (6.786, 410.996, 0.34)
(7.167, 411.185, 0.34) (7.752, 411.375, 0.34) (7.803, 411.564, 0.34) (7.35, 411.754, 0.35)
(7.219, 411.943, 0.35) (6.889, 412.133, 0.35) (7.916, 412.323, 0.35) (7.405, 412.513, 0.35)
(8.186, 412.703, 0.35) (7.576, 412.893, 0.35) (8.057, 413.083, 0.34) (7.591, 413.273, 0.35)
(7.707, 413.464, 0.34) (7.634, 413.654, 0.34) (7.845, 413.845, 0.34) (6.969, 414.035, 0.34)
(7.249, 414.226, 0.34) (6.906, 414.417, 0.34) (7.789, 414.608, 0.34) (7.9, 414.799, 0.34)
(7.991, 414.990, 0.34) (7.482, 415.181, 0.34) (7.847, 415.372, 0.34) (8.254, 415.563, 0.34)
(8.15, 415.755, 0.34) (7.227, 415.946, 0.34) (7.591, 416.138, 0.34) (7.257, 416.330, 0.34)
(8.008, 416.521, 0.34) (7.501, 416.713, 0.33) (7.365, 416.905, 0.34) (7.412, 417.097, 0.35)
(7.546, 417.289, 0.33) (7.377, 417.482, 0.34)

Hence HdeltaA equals 0.490 nm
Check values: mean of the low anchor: 7.66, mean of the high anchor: 7.66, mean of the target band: 6.69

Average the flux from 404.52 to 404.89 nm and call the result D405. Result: 7.58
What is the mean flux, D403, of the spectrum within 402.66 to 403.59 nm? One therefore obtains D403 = 7.72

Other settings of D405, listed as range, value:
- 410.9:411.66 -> 7.38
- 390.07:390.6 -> 7.65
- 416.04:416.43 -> 7.43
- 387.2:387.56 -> 7.38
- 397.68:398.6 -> 7.37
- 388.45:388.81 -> 5.47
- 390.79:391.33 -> 7.92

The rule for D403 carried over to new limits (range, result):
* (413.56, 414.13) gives 7.48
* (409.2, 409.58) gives 7.07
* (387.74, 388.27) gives 6.73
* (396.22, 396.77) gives 6.03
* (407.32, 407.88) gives 7.43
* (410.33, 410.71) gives 5.81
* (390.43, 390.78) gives 7.29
